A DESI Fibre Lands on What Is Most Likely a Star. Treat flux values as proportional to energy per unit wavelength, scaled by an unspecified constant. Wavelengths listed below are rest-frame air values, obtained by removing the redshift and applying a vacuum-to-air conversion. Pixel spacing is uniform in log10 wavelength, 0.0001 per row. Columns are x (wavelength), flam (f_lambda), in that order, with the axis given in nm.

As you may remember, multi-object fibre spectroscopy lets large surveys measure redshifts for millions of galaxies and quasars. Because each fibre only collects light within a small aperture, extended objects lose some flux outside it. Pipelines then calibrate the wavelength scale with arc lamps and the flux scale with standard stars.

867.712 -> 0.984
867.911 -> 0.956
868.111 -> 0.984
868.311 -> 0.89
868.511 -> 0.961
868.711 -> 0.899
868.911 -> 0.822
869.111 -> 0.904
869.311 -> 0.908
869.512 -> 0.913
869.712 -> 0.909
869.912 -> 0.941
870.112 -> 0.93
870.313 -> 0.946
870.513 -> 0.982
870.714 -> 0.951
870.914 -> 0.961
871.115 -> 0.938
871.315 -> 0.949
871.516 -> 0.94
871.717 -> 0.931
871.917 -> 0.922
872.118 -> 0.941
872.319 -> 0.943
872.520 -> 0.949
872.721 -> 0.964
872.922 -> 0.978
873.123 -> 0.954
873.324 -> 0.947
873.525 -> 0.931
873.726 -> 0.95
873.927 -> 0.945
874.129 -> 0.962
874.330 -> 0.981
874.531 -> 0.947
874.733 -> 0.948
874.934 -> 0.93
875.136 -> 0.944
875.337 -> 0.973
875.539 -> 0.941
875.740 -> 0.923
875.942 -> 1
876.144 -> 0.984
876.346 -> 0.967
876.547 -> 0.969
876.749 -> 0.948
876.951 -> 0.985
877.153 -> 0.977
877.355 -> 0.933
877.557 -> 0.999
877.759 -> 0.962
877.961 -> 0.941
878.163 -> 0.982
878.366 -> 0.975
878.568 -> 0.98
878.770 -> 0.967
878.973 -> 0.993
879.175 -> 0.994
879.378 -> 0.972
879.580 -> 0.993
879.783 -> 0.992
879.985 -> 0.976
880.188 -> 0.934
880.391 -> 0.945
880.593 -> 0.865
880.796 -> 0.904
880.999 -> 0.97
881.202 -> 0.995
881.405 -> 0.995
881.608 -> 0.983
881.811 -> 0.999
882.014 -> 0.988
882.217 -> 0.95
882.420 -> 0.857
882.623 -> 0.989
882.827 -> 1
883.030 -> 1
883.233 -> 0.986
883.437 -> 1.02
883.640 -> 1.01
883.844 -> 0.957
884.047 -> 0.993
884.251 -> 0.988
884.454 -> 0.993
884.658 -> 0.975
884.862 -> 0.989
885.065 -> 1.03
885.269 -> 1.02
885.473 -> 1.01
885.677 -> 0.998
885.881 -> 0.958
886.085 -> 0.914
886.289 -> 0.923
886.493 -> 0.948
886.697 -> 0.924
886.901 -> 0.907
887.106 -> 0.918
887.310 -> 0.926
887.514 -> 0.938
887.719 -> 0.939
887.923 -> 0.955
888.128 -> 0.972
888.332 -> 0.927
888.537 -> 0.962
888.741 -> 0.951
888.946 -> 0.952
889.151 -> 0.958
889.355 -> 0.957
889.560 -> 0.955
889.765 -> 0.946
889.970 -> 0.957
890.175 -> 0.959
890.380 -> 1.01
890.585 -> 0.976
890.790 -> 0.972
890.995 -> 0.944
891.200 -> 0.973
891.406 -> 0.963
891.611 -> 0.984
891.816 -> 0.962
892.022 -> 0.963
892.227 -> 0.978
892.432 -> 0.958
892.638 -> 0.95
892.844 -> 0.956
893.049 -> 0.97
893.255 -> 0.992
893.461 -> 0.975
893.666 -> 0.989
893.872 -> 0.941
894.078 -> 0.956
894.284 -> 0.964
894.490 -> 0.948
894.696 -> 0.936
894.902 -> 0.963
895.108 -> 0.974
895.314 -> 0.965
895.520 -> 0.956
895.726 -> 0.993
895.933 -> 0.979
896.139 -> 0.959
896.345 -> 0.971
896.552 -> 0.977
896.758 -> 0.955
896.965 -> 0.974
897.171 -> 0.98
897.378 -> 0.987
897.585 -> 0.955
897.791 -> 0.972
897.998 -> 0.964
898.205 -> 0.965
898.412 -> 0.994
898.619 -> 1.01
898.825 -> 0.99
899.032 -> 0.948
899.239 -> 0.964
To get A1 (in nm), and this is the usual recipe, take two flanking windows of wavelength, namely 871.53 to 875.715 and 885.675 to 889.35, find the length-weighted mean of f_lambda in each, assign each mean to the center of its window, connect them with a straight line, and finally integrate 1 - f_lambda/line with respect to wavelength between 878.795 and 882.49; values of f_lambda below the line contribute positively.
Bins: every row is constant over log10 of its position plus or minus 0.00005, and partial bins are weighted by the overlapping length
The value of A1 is -0.07 nm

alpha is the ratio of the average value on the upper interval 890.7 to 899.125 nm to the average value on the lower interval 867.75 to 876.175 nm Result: 1.03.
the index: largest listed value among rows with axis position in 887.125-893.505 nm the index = 1.01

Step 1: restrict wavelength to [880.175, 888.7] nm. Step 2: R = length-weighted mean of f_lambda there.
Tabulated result 0.963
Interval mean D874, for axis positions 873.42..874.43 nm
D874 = 0.954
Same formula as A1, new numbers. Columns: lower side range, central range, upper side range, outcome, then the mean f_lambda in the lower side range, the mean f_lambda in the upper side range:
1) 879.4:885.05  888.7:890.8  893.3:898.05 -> 0.015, 0.973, 0.967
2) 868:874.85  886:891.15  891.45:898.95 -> 0.070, 0.939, 0.97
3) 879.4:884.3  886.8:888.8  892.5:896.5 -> 0.059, 0.97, 0.965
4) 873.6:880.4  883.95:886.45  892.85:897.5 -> -0.040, 0.965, 0.968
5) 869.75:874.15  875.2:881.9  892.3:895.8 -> -0.104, 0.947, 0.964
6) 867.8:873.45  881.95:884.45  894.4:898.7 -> -0.068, 0.936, 0.97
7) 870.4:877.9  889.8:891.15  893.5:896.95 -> -0.009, 0.955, 0.965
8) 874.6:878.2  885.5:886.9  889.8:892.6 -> 0.030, 0.961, 0.968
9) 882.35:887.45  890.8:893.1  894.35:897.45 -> 0.011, 0.97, 0.968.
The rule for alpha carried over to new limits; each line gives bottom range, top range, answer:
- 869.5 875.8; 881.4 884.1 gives 1.04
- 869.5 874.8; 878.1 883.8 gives 1.03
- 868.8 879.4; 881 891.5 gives 1.02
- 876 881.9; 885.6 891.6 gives 0.98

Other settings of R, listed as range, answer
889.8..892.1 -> 0.969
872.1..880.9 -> 0.959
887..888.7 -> 0.942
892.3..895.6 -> 0.962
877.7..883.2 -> 0.967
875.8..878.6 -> 0.971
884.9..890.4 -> 0.956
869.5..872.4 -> 0.941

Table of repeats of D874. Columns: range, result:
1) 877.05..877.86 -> 0.968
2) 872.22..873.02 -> 0.958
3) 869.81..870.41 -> 0.939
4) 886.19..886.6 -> 0.936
